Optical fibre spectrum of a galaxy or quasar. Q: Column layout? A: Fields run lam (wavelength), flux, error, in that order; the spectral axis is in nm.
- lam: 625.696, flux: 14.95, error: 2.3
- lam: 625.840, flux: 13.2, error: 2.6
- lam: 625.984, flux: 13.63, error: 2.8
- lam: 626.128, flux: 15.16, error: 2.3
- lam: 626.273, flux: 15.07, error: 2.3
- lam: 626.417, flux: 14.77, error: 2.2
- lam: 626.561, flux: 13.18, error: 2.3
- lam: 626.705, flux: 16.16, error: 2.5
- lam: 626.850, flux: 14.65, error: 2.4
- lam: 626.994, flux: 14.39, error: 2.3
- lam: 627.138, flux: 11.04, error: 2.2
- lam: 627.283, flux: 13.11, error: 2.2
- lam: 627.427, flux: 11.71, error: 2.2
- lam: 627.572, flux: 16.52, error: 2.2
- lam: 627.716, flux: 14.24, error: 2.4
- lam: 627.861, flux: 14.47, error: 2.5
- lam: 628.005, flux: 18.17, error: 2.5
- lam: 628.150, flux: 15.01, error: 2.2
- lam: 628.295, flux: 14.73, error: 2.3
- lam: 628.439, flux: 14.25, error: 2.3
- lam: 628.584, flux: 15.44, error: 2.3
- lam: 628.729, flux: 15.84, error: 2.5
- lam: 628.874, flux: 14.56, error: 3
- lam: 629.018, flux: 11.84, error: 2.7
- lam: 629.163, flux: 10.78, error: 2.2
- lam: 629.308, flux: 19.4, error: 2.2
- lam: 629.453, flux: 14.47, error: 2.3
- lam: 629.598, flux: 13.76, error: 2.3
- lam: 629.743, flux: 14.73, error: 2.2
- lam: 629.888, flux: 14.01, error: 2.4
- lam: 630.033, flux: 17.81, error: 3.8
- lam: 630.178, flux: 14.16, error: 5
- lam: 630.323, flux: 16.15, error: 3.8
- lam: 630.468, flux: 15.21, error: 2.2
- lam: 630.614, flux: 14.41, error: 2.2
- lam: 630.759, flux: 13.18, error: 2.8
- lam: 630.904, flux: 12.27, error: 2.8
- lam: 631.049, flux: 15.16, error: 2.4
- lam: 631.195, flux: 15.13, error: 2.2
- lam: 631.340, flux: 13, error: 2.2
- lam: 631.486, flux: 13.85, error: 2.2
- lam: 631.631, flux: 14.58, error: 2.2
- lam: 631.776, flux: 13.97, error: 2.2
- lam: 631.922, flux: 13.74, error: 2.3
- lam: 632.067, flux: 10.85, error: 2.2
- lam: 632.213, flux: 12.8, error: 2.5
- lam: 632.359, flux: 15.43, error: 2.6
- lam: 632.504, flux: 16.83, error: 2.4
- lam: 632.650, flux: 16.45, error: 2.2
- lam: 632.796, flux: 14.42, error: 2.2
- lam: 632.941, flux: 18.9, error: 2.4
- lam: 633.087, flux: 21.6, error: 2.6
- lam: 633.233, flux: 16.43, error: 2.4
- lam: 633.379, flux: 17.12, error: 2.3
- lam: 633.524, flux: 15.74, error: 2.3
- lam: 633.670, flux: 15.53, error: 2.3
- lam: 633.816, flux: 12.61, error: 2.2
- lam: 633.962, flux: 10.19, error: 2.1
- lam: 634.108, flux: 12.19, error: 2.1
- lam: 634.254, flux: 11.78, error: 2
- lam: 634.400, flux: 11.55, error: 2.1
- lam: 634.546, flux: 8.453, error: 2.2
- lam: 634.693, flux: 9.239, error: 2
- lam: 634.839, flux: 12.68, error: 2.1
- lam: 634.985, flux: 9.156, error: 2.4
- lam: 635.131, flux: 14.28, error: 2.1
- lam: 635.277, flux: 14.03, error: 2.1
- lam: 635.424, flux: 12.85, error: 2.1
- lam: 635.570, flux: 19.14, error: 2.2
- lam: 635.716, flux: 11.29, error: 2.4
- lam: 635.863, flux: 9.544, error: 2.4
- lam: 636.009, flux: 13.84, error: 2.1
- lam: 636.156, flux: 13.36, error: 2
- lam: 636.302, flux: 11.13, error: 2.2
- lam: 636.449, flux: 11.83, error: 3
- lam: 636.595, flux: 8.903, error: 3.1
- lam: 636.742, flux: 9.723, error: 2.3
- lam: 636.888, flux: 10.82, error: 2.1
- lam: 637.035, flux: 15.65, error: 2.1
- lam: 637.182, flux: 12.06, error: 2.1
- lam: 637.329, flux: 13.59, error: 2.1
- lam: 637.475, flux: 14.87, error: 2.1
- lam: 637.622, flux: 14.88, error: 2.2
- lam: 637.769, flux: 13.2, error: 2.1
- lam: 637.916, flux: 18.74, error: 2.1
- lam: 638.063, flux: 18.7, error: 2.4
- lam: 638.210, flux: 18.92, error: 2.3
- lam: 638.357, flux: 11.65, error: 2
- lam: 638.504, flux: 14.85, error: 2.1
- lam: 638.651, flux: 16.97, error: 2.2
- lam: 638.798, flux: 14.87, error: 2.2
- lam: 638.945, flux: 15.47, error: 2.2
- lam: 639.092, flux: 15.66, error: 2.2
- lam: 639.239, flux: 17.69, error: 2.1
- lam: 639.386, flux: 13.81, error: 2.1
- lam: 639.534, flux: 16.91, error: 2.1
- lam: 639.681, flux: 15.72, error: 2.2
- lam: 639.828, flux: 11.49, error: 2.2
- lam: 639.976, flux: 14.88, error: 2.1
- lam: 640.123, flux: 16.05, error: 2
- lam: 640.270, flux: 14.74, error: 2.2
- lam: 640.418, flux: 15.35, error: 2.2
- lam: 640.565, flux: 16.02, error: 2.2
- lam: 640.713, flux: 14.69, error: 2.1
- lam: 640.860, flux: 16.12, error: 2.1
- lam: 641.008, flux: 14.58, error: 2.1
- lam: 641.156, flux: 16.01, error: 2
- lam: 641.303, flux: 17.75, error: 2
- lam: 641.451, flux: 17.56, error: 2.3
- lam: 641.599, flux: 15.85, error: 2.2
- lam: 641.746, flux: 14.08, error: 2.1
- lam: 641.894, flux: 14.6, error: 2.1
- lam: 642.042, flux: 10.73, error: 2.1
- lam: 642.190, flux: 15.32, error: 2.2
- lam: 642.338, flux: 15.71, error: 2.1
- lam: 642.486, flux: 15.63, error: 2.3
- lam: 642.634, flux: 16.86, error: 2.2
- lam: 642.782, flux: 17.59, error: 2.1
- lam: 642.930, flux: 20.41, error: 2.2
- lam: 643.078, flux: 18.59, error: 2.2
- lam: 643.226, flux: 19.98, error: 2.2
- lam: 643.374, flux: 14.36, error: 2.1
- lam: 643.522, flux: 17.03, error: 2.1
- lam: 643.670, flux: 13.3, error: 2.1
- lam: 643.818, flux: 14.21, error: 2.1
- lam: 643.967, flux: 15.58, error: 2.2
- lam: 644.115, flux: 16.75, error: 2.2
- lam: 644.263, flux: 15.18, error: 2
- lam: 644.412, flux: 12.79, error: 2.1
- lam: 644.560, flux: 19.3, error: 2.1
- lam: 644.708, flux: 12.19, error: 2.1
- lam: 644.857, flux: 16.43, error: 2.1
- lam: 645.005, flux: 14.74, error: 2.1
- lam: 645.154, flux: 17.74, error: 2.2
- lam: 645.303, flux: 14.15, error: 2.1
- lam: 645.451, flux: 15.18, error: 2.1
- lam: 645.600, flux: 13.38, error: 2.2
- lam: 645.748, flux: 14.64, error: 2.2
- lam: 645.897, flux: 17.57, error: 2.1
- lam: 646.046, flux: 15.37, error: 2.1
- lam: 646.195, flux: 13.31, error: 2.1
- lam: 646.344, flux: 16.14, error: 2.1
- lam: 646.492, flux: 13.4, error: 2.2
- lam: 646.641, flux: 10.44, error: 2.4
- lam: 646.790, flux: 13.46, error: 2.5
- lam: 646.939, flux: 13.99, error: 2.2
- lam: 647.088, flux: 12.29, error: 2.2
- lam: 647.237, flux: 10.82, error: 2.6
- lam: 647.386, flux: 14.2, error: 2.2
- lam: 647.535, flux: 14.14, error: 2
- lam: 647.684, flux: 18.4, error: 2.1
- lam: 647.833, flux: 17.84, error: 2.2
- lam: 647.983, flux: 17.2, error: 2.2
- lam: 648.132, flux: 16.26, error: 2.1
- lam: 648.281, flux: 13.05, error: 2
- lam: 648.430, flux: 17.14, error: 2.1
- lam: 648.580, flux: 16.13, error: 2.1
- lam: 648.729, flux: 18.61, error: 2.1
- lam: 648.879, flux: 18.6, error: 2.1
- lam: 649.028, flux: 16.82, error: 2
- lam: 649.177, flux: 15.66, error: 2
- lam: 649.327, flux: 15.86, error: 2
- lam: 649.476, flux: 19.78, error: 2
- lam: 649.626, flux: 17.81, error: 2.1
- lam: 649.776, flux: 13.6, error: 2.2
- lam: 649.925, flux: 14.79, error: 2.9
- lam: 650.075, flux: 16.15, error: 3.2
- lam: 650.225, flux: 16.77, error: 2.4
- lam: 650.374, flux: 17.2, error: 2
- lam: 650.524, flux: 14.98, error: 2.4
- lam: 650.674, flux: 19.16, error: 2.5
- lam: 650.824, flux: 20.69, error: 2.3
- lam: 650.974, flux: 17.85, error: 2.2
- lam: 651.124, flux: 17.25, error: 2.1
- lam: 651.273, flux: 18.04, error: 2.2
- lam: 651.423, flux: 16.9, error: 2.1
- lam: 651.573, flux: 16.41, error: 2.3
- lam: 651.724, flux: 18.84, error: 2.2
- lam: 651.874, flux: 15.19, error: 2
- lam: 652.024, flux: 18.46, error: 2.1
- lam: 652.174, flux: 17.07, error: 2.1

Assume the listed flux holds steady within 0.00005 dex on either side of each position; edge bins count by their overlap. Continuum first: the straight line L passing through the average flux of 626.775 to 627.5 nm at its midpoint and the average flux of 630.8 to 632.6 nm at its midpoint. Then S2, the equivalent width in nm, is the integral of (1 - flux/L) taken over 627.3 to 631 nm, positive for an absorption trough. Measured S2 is -0.34 nm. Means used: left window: 13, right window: 14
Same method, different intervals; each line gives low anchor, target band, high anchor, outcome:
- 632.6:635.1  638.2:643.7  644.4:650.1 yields -0.41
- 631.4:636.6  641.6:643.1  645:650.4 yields -0.11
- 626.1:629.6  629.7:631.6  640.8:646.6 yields 0.02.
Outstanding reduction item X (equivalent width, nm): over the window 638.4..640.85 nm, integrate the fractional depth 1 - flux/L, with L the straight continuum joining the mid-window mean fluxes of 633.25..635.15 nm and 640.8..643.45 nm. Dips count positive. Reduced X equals -0.05 nm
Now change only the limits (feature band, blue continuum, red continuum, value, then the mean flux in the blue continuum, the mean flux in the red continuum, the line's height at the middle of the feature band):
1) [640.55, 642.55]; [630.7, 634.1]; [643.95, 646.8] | -0.06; 14.7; 14.9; 14.9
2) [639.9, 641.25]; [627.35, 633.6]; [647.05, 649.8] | 0.02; 15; 16.1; 15.6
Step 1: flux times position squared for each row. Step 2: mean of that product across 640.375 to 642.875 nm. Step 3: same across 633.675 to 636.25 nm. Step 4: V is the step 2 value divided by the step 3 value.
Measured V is 1.3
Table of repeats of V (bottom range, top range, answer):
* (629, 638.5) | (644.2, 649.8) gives 1.15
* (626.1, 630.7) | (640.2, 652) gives 1.15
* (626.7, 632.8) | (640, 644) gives 1.14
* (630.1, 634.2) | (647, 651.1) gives 1.17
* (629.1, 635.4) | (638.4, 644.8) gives 1.14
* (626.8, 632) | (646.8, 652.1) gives 1.21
